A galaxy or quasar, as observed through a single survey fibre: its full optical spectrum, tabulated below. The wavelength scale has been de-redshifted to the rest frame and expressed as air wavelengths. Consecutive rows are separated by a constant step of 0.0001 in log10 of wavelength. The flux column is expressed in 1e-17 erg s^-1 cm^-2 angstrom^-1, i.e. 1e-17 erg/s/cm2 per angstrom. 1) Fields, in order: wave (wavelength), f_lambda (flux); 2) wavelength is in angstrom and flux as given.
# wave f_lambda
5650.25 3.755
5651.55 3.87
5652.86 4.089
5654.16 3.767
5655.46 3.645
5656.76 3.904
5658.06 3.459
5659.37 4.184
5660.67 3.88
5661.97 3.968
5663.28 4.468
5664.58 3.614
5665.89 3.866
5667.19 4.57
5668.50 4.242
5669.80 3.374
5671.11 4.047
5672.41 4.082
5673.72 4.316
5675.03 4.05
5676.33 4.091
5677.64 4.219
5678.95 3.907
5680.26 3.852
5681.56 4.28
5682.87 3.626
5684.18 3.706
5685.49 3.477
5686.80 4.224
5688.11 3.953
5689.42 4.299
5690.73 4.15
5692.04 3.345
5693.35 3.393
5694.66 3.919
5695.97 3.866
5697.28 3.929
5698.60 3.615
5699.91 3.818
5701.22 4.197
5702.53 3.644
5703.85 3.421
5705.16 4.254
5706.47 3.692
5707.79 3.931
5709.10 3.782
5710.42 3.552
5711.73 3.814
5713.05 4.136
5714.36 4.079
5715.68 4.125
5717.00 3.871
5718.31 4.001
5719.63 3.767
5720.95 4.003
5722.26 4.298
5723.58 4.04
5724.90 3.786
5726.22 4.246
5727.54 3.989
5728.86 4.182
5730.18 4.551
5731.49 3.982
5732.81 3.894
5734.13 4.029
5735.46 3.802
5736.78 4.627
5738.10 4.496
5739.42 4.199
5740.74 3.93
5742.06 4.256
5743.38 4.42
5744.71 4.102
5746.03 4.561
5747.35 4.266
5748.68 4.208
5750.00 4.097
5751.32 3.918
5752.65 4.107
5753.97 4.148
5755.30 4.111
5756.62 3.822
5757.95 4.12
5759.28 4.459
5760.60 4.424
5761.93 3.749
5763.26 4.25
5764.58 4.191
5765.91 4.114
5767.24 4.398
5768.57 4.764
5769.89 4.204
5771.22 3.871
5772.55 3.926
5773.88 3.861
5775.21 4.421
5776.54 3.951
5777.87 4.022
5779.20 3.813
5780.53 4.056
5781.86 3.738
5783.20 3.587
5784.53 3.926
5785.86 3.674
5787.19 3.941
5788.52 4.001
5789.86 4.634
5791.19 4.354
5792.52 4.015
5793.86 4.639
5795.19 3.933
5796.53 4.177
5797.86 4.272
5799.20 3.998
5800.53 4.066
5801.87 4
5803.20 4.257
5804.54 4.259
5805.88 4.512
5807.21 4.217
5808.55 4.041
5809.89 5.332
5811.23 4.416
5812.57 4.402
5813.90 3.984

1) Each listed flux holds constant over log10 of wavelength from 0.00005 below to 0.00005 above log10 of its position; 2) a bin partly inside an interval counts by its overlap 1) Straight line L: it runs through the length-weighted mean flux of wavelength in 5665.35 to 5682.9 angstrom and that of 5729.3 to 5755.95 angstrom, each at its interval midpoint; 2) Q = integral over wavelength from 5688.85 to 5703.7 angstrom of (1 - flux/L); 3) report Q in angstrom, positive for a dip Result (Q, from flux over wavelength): 1.01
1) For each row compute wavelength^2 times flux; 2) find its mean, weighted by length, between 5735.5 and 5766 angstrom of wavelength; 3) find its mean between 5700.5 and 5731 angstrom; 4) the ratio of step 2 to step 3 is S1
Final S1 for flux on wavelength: 1.07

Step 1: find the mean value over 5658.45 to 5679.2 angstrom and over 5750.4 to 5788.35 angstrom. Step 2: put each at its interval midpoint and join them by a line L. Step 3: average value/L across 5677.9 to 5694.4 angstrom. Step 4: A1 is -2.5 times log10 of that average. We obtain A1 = 0.052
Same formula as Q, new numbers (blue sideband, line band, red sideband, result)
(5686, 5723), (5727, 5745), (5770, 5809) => -1.0 angstrom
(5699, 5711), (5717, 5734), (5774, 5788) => -1.0 angstrom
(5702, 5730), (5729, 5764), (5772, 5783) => -2.0 angstrom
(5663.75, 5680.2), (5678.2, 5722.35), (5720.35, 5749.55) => 2.4 angstrom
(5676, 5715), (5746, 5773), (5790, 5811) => -0.3 angstrom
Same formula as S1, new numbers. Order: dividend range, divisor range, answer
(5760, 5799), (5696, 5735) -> 1.06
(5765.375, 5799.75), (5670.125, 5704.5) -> 1.09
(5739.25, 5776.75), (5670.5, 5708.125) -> 1.09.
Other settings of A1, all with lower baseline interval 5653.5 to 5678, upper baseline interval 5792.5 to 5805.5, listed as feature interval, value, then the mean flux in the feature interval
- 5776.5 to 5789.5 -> 0.072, 3.88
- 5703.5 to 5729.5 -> 0.028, 3.95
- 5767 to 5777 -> -0.009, 4.17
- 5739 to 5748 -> -0.041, 4.25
